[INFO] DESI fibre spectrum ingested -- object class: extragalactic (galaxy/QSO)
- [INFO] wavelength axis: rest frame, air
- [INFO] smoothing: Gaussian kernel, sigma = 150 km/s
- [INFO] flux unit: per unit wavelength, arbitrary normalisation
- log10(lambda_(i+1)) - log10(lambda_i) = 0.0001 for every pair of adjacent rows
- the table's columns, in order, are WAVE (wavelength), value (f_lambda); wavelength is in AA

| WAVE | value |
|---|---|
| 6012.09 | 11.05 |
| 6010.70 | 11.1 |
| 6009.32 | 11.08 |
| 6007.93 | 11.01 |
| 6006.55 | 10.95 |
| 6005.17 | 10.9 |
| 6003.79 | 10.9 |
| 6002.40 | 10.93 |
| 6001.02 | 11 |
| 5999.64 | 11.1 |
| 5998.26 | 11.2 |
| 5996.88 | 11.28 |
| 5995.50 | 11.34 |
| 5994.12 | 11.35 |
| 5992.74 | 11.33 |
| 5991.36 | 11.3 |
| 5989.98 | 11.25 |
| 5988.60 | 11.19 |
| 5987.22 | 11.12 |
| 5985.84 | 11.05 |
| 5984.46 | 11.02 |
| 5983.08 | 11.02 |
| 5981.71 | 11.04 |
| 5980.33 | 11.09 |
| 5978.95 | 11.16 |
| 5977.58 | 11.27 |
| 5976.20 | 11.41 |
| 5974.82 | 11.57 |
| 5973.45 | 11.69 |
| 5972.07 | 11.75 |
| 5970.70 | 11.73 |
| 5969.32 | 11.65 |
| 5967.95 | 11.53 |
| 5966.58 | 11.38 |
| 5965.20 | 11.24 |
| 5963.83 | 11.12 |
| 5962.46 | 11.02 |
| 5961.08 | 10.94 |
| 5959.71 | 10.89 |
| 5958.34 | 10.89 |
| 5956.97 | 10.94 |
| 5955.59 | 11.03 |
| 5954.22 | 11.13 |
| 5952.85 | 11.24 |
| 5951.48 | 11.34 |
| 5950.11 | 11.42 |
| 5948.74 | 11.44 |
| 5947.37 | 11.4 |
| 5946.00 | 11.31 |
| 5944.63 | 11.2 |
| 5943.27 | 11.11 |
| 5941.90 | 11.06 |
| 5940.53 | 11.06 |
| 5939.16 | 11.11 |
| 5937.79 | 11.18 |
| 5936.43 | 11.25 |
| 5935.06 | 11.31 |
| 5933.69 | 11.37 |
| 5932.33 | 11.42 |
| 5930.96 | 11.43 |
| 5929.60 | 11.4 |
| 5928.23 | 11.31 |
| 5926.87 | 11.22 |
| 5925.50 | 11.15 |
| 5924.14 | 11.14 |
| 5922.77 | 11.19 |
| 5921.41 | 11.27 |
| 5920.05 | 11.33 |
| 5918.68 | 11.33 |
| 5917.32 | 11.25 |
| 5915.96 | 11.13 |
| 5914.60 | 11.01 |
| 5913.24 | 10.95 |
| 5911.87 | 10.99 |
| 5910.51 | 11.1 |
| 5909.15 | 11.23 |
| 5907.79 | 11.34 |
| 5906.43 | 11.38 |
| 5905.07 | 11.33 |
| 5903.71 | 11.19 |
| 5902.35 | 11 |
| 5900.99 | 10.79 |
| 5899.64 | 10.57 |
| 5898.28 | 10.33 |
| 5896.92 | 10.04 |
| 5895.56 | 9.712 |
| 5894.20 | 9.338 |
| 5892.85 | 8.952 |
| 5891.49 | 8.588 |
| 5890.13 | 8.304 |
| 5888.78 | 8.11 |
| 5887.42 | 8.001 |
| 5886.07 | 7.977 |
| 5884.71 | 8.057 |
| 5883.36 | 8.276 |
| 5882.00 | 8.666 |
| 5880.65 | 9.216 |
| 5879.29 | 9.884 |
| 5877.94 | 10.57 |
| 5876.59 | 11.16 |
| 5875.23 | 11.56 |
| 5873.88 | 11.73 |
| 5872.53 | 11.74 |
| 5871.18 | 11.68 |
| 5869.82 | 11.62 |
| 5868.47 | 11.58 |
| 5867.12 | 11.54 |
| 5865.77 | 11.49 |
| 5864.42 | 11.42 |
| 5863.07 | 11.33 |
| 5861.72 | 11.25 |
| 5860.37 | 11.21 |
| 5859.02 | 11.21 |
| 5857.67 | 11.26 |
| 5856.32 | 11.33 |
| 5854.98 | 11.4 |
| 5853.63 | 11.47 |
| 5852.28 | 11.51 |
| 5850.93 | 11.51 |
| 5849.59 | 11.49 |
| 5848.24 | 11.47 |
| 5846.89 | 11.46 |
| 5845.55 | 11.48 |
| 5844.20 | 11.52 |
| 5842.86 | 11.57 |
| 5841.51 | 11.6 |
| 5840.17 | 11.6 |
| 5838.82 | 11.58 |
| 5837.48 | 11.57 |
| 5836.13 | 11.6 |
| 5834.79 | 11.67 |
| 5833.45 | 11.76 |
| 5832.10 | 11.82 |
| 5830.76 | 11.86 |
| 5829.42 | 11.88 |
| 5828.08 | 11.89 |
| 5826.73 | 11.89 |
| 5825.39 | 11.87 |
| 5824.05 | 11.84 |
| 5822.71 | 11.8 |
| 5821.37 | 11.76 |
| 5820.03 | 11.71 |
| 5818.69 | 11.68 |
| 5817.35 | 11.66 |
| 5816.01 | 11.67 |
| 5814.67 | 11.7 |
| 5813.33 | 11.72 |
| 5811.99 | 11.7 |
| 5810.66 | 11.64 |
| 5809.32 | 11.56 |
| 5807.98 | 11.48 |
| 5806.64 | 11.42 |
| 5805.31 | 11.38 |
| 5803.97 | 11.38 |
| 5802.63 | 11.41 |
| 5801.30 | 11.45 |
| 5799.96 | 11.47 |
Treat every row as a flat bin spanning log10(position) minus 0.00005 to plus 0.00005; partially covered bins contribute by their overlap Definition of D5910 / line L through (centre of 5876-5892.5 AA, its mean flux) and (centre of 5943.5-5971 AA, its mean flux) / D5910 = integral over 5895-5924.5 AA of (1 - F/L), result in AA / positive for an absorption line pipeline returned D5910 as -3.9 AA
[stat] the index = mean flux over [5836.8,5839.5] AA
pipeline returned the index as 11.5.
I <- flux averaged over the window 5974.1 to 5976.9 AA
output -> 11.5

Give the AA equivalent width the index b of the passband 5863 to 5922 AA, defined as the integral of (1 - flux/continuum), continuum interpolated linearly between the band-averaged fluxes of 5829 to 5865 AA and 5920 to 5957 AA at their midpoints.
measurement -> 4.8 AA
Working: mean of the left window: 11.5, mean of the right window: 11.2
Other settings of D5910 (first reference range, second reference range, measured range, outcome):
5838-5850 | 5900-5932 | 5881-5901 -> 4.1 AA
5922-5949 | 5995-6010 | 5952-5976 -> -0.2 AA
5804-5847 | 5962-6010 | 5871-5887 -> 2.2 AA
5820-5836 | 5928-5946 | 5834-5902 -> 5.6 AA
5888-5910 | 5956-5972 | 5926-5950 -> -1.1 AA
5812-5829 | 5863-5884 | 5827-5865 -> -0.7 AA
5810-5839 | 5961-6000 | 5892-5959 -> 2.4 AA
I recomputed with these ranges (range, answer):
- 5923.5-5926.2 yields 11.1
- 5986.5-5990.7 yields 11.2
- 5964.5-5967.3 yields 11.3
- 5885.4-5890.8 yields 8.11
